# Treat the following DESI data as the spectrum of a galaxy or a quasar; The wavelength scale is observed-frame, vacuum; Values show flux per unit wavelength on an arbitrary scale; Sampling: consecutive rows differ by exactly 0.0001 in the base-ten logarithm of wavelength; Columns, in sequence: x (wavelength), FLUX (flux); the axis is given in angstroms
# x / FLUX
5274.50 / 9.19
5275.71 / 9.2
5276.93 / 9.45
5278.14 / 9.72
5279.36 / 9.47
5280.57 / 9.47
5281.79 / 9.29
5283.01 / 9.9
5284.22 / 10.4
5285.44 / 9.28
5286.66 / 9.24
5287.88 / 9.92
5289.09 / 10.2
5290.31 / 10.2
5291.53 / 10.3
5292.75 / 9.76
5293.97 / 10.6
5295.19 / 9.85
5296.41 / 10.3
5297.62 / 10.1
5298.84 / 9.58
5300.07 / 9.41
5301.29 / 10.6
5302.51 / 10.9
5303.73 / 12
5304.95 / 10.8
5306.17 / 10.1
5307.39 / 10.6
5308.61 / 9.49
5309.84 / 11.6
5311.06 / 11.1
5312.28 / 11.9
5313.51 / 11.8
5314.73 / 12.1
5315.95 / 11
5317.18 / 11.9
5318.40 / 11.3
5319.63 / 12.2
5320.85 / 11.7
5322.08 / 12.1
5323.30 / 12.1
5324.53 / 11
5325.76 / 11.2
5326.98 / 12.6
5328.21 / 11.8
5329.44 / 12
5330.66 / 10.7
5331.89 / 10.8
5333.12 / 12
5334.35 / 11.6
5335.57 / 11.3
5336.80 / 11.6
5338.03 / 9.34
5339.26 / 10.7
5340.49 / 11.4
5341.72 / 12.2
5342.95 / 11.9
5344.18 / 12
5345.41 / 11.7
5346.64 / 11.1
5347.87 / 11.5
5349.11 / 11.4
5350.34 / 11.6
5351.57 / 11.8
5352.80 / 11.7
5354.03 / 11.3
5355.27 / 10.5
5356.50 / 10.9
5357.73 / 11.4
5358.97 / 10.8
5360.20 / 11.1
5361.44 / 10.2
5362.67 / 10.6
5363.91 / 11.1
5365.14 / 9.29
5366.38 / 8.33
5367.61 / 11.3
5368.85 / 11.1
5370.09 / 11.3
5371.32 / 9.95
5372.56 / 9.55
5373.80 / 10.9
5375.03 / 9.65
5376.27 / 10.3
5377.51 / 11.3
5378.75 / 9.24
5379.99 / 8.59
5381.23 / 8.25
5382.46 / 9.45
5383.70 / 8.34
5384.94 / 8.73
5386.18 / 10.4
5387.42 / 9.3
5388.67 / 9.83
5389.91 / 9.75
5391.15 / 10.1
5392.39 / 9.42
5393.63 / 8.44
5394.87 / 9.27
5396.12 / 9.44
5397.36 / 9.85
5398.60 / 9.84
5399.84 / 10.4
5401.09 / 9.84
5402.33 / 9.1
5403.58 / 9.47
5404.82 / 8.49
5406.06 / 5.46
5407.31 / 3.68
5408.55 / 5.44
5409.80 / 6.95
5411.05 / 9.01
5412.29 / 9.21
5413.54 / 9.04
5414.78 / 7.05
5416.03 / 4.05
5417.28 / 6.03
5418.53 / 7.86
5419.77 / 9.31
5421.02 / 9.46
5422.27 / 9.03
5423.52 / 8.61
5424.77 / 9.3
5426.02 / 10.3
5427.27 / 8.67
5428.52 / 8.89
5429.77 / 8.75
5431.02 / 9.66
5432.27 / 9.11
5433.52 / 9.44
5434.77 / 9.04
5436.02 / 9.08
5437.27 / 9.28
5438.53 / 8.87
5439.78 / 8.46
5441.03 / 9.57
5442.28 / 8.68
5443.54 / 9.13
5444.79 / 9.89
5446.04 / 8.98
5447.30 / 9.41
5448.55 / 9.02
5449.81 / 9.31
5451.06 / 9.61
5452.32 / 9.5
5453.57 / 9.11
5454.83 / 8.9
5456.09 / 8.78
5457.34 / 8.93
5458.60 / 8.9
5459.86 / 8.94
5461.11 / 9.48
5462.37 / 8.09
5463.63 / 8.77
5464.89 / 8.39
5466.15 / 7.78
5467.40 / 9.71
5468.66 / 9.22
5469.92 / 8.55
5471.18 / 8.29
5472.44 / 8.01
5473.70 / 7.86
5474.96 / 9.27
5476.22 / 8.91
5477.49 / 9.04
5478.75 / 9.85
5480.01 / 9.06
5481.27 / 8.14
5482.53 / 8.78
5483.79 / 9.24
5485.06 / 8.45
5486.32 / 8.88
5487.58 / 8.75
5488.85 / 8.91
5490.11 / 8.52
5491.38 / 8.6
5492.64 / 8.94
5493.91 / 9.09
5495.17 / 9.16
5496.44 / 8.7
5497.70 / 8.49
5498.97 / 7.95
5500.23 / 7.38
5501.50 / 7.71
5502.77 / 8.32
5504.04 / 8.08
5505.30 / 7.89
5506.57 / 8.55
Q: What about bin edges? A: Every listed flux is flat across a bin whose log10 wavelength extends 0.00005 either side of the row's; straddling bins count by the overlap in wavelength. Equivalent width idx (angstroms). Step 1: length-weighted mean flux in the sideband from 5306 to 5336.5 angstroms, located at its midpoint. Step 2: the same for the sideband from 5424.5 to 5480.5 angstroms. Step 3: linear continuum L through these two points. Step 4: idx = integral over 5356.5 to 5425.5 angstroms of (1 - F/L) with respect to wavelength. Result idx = 6.9 angstroms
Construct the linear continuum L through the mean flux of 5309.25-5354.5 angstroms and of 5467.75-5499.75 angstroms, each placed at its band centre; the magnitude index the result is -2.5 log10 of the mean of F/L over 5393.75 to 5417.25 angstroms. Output 0.26 mag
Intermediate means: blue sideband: 11.5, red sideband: 8.75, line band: 8.04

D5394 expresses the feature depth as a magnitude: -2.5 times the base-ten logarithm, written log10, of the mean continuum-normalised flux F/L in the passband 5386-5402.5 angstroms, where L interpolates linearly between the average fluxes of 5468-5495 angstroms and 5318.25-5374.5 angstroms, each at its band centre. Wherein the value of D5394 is 0.08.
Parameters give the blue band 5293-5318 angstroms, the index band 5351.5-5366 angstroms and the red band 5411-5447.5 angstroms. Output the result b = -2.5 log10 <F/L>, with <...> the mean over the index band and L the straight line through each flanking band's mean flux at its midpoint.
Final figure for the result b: -0.09 mag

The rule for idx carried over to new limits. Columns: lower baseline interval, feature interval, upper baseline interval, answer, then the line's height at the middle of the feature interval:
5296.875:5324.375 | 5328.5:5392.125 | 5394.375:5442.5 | -4.3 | 9.92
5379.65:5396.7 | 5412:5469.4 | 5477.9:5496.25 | 1.4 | 9.05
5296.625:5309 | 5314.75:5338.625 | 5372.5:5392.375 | -3.2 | 10.1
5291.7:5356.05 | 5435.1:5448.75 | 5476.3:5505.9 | 0.3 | 9.37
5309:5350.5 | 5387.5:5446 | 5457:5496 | 7.1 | 9.9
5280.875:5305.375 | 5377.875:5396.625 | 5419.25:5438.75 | 0.4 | 9.47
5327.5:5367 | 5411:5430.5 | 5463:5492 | 2.7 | 9.77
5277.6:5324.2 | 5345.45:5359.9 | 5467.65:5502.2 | -1.8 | 10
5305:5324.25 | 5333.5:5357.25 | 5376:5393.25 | -1.8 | 10.5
